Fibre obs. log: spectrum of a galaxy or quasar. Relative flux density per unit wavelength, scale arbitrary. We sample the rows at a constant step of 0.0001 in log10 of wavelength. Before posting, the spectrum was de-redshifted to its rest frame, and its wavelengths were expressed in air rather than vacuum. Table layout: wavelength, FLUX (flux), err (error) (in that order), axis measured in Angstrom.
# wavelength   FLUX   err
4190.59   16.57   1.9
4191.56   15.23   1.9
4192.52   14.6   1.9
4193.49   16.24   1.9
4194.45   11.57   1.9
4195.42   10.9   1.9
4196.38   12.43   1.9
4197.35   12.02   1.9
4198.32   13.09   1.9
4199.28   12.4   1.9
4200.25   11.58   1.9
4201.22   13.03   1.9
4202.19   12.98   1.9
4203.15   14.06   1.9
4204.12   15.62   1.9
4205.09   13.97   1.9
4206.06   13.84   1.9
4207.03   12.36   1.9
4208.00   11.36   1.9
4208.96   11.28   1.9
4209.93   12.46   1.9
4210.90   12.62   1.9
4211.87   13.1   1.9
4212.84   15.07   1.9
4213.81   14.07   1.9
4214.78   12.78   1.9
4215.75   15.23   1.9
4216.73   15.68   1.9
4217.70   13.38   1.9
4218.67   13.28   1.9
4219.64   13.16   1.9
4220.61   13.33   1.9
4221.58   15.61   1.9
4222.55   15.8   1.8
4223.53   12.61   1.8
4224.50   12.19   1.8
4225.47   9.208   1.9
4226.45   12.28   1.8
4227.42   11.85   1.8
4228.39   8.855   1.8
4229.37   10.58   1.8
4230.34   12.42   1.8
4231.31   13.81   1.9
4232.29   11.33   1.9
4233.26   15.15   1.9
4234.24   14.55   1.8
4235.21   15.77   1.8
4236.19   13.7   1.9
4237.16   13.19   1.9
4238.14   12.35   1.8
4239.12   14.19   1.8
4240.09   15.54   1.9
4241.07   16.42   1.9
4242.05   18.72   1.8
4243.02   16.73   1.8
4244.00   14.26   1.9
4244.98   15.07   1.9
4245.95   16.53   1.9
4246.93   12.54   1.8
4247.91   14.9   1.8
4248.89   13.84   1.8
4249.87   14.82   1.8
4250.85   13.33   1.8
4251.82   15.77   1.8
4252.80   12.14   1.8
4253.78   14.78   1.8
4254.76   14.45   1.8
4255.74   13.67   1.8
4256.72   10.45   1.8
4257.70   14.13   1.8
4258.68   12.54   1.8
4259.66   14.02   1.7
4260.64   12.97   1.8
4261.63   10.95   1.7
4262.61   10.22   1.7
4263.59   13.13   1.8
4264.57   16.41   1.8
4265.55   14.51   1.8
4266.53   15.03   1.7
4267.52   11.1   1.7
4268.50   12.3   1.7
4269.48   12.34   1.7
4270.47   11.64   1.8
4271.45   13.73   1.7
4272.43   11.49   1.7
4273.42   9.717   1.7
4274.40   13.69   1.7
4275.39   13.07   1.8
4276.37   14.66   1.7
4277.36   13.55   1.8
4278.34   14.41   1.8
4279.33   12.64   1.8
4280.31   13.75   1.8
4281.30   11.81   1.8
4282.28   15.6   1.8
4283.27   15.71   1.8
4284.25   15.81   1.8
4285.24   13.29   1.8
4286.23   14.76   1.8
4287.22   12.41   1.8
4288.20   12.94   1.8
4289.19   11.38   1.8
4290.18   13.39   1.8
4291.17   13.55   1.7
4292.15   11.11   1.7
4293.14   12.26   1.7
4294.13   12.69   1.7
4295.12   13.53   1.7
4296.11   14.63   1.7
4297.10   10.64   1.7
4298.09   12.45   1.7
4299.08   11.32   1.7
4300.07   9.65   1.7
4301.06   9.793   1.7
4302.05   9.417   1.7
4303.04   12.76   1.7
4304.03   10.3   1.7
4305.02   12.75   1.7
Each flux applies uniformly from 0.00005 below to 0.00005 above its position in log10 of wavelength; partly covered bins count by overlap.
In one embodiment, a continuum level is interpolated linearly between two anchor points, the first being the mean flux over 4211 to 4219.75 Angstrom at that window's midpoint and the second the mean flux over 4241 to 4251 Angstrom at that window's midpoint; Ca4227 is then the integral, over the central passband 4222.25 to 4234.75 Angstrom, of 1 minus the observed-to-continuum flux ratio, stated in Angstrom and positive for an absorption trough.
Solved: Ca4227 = 1.9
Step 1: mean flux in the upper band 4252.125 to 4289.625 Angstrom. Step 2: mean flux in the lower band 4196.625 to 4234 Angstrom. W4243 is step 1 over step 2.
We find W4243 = 1.0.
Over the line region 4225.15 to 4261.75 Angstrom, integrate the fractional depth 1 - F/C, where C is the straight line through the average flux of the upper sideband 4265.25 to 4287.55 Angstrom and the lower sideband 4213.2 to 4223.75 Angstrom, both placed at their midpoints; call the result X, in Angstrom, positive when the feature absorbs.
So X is 0.3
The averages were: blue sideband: 14.1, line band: 13.7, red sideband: 13.3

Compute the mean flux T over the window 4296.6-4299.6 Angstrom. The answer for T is 11.5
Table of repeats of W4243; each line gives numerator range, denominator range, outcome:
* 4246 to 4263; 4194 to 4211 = 1.06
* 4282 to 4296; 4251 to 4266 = 1.01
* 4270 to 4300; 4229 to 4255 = 0.91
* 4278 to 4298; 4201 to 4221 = 0.99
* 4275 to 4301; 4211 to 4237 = 0.99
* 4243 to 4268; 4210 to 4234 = 1.05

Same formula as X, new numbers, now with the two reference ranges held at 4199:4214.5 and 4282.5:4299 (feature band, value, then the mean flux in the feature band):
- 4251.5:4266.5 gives -0.26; 13.4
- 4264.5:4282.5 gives 0.03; 13.1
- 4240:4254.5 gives -2.06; 15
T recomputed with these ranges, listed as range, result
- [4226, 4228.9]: 11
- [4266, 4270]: 12.7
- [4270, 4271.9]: 12.7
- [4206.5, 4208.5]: 11.9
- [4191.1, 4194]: 15.3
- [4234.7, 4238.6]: 13.8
